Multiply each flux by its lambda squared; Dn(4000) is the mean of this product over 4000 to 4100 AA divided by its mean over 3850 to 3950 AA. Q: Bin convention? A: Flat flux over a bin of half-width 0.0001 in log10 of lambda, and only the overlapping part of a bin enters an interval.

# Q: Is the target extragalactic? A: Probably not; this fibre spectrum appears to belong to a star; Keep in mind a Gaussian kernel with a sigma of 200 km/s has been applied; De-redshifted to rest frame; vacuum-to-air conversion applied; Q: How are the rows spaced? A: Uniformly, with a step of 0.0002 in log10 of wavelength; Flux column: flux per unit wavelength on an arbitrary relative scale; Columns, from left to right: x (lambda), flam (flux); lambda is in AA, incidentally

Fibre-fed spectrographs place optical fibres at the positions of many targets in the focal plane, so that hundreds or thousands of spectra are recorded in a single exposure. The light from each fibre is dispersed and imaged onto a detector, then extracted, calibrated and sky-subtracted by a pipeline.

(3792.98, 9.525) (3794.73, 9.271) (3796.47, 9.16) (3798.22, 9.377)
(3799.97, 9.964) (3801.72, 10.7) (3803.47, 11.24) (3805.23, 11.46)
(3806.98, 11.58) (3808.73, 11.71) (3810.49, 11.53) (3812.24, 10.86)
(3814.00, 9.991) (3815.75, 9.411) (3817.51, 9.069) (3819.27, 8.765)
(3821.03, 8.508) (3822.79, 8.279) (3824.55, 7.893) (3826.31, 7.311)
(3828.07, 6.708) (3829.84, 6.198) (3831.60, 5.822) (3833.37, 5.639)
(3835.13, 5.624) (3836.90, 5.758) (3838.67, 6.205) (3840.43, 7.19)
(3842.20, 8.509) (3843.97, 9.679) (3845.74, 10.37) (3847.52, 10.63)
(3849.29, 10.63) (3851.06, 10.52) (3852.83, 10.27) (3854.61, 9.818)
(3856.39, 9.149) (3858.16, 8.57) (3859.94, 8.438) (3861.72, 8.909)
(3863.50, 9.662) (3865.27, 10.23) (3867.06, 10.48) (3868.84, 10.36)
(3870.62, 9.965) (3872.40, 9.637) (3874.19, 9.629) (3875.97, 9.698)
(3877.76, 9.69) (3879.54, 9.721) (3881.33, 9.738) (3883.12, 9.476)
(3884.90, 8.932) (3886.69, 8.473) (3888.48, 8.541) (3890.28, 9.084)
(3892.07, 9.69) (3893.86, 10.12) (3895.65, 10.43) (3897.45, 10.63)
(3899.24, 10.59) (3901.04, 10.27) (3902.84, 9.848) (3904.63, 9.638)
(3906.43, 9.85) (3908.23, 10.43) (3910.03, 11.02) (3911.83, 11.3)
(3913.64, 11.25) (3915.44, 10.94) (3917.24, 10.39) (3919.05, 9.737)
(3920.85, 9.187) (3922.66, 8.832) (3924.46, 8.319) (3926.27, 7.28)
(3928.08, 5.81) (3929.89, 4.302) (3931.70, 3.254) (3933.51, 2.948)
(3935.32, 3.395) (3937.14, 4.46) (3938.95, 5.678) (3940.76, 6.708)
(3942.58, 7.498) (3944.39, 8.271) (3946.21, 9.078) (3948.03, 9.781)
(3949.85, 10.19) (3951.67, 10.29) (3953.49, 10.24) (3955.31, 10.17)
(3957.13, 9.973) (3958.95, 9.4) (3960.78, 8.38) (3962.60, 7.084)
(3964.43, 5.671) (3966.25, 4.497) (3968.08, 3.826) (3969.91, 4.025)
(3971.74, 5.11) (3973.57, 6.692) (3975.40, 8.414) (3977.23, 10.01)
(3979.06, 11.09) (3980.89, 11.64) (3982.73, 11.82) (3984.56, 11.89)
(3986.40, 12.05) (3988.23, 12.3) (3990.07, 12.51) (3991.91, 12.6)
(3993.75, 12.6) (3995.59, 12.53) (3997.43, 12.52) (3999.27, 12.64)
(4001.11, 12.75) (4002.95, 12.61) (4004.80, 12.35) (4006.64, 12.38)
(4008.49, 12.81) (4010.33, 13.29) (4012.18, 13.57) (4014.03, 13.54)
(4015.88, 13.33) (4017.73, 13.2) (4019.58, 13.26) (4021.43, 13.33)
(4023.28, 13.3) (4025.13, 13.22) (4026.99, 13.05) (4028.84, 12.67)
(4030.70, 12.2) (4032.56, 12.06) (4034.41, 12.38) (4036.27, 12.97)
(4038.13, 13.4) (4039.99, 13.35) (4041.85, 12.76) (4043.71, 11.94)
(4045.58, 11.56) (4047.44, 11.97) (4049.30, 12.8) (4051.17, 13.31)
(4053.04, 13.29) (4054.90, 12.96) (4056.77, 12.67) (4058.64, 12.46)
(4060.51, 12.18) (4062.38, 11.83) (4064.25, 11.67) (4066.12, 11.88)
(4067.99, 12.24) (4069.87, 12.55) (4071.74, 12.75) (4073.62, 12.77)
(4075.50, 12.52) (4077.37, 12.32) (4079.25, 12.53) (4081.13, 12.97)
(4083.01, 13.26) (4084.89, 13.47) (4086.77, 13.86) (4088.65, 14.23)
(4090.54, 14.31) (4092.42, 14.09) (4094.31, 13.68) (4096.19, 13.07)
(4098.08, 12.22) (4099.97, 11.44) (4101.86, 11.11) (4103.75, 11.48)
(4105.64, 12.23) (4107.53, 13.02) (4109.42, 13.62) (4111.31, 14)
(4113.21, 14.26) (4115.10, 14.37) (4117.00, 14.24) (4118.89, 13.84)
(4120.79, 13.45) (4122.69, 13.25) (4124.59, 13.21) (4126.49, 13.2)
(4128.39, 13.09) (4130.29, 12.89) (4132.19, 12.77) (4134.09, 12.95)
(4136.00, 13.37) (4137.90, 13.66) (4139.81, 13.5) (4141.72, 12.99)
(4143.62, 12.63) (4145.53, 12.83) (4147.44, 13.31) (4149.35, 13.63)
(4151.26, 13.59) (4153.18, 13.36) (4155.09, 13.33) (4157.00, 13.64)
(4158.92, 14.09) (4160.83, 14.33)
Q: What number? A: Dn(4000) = 1.56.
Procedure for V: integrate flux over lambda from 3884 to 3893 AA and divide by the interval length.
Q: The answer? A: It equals 8.95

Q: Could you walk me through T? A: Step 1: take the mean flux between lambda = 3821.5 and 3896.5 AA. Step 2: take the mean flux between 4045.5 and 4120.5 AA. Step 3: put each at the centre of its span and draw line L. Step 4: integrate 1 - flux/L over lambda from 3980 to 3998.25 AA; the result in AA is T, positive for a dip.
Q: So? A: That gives -1.70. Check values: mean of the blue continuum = 8.85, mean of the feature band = 12.2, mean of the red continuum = 12.9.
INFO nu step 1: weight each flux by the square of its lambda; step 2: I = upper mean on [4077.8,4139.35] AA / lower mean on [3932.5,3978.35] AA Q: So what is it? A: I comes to 1.96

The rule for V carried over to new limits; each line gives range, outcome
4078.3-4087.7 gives 13.2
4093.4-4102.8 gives 12.3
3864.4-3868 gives 10.3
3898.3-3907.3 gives 10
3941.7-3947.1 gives 8.29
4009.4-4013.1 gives 13.4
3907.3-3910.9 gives 10.7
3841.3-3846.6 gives 9.51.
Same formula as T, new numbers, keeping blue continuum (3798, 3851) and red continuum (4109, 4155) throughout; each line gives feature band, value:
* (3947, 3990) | 8.0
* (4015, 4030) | -1.7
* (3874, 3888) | 0.5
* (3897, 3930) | 2.0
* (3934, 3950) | 5.5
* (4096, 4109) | 0.9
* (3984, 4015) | -3.2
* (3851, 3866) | -0.1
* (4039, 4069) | -0.4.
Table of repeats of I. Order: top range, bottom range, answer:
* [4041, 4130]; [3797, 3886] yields 1.59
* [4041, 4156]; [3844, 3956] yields 1.58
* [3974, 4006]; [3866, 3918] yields 1.24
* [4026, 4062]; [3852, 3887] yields 1.44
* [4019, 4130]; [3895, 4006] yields 1.49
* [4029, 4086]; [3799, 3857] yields 1.57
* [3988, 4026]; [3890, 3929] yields 1.39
